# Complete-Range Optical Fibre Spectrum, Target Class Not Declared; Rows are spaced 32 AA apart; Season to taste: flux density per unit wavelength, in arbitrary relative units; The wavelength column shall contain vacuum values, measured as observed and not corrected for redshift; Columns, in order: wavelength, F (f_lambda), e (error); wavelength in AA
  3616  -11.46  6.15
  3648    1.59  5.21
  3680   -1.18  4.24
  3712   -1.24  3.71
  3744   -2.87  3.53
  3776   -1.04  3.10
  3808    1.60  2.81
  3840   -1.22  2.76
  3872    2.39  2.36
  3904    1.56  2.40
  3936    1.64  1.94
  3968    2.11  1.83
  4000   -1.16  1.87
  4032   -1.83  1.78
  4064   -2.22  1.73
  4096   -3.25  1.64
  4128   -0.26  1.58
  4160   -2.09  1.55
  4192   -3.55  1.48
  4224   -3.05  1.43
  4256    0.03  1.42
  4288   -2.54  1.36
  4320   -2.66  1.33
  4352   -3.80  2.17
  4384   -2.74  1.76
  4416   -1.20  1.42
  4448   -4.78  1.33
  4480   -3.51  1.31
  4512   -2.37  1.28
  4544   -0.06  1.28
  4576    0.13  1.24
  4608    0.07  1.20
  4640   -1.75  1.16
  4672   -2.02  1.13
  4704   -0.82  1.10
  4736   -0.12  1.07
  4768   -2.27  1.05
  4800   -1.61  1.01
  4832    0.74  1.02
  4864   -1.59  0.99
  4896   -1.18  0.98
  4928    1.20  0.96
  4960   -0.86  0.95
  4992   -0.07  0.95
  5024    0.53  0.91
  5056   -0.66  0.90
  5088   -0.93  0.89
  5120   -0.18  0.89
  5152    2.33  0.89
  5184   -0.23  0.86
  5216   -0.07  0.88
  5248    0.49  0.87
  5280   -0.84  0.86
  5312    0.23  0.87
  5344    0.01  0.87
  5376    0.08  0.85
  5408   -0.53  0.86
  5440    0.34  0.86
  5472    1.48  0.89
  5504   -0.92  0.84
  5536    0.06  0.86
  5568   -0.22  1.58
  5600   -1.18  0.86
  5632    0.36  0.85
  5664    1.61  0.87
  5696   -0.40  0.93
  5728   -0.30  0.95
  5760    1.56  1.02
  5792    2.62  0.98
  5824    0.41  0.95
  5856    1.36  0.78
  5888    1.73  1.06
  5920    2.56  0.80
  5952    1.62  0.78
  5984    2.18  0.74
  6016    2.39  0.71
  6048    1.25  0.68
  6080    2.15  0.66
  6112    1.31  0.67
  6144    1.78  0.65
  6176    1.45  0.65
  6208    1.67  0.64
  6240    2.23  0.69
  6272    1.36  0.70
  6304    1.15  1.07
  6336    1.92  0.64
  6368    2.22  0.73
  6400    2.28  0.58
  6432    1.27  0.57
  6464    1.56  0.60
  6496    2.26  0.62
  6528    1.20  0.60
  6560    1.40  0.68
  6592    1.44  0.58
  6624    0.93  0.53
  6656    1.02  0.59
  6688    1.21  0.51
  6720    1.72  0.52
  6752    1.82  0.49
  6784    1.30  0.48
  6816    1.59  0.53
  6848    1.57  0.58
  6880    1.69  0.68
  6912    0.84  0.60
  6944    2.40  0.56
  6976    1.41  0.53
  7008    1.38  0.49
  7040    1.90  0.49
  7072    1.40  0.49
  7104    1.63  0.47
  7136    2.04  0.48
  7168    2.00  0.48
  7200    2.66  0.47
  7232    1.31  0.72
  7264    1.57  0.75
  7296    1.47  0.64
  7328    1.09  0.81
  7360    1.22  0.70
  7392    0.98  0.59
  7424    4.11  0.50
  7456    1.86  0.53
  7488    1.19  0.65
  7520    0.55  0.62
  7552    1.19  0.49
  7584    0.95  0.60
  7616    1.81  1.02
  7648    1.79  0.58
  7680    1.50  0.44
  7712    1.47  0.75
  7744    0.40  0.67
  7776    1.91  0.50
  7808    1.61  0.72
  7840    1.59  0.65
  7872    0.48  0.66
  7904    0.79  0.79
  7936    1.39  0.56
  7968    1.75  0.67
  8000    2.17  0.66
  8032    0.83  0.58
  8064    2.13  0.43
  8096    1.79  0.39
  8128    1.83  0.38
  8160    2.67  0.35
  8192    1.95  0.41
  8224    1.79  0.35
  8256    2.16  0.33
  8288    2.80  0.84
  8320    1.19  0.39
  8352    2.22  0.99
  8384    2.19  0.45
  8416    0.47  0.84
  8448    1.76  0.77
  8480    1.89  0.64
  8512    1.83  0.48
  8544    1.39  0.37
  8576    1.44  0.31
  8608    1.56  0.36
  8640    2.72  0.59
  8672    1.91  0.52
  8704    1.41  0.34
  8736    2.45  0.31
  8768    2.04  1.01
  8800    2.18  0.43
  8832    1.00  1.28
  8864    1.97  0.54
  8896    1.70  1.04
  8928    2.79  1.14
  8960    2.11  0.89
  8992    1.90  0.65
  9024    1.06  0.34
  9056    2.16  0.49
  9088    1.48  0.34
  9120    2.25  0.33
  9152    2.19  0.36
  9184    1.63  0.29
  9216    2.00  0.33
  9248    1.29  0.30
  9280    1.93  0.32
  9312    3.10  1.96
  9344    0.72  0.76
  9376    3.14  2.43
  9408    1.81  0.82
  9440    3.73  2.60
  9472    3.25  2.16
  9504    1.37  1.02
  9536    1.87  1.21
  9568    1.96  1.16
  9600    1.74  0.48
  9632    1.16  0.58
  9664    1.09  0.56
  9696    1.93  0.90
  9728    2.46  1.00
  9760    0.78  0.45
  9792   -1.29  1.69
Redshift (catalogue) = 0.99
